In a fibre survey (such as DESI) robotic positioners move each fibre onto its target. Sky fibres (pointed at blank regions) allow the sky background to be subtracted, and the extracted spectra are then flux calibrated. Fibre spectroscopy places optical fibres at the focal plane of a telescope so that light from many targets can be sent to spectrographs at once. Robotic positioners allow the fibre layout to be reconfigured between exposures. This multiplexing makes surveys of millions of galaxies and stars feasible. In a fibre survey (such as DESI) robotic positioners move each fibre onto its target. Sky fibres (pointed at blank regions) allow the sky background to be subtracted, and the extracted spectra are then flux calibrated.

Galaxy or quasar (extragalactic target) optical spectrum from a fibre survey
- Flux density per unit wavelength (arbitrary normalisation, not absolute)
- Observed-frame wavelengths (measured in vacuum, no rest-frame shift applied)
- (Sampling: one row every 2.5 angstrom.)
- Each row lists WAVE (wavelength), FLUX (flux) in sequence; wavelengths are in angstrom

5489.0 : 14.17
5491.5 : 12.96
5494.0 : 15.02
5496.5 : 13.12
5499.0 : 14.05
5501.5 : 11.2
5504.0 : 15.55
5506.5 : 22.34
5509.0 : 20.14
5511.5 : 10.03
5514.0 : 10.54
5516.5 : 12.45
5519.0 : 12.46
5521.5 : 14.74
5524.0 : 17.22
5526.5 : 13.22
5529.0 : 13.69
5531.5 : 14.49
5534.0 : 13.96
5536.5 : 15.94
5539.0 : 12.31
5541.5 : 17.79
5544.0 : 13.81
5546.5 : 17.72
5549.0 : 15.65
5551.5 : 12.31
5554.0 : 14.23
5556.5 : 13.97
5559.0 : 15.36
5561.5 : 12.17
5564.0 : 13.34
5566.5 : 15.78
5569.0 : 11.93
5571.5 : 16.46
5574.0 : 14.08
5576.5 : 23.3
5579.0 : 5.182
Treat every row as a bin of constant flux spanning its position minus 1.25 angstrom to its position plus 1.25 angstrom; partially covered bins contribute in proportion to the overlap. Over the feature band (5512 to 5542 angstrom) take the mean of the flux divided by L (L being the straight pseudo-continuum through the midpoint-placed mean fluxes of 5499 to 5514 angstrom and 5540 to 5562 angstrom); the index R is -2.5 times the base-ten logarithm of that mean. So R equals 0.09 mag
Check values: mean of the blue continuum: 15.3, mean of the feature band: 13.9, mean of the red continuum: 14.8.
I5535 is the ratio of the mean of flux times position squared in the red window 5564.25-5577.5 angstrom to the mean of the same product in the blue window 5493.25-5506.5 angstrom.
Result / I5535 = 1.1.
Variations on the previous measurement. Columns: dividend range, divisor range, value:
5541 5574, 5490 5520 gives 1.05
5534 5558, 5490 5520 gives 1.06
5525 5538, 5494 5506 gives 1.02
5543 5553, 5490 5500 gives 1.10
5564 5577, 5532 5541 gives 1.10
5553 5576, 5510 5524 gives 1.16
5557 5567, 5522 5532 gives 0.97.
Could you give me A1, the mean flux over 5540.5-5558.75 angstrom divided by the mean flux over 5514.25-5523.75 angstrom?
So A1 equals 1.1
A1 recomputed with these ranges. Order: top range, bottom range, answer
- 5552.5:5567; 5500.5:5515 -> 0.93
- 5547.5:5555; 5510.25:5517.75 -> 1.29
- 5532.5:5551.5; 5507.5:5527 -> 1.08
